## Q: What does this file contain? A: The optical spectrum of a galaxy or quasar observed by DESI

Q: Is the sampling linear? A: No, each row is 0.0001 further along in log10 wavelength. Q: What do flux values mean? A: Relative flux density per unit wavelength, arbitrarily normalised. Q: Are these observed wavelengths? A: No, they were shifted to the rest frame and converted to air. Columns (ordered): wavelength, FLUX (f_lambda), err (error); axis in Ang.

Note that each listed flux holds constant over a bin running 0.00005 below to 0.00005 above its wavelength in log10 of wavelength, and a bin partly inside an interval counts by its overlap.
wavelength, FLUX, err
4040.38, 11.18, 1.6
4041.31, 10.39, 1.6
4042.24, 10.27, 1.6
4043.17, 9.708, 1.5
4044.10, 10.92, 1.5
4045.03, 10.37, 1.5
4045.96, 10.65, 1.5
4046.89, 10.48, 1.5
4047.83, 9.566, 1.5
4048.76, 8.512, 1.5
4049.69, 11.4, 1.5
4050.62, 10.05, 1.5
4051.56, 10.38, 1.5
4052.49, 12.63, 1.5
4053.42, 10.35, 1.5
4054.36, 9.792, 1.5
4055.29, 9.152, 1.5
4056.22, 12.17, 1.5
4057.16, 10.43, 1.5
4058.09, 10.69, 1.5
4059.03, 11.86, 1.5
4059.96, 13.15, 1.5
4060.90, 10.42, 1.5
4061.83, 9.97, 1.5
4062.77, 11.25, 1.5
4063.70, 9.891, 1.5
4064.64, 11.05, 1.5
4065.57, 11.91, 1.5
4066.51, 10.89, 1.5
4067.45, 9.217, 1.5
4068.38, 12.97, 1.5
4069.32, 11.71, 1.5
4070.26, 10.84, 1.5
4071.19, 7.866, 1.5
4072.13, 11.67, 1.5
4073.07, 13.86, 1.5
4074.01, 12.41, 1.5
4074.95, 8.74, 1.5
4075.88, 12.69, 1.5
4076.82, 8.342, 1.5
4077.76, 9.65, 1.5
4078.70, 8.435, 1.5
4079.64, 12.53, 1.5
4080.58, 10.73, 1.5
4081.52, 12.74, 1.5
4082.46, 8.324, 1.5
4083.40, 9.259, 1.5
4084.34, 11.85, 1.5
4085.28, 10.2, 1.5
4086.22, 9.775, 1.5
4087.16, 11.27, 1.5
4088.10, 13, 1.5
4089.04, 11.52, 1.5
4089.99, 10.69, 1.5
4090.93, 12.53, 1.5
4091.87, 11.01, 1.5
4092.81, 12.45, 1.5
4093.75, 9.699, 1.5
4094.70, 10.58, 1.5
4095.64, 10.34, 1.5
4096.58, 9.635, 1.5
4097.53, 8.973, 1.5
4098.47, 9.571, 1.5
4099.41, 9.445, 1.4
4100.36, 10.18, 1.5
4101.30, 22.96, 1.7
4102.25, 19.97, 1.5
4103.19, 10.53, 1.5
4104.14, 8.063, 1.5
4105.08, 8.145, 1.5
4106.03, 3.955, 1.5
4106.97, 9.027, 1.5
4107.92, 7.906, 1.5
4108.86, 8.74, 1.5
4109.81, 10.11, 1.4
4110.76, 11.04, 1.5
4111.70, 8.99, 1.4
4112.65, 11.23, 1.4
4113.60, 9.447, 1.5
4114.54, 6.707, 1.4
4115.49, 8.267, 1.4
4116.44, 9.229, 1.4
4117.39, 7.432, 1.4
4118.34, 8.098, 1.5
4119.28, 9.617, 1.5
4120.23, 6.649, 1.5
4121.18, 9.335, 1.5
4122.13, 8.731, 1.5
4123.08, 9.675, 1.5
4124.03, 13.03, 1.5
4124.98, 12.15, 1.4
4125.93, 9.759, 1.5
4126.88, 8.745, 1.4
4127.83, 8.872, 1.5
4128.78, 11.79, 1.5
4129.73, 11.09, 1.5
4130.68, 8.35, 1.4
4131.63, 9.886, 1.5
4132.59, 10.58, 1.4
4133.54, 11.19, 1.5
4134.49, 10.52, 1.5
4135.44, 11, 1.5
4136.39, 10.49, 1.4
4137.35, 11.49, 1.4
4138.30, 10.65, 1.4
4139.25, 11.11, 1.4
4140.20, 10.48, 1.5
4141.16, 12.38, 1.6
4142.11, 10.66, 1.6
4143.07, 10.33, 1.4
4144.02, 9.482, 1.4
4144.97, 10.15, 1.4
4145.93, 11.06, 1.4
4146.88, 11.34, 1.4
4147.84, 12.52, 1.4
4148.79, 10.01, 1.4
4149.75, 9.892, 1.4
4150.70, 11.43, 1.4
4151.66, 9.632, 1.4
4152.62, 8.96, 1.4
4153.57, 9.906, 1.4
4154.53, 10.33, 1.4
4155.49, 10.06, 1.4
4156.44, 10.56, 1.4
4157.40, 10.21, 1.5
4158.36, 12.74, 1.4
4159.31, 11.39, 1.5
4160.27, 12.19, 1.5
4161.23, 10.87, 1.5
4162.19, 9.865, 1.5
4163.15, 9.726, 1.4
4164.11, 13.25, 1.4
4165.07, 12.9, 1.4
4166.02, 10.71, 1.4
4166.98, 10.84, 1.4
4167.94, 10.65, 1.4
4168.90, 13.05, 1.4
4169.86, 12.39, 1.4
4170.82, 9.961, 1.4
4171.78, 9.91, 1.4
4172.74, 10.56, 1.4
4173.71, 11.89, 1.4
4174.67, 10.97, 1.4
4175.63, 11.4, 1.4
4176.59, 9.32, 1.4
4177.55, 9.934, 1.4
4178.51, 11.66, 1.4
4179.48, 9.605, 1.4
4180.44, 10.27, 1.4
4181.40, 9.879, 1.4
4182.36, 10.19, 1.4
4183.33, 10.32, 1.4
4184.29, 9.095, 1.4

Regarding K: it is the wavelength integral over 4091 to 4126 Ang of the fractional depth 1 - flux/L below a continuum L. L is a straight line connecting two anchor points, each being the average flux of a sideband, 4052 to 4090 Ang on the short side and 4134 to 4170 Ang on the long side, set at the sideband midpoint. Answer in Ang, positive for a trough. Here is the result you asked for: 2.7 Ang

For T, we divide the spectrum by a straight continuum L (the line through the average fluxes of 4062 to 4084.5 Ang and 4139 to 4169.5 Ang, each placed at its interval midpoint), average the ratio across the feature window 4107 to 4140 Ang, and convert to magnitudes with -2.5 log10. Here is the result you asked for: 0.11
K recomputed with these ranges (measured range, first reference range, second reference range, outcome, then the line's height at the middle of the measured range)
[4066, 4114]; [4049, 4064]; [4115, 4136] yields -1.9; 10.3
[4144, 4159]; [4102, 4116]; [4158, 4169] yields 0.6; 11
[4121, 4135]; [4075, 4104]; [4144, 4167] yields 0.9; 11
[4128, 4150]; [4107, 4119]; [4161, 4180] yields -1.9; 9.86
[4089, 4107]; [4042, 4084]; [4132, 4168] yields -0.4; 10.7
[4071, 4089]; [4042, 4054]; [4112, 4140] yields -1.1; 10.2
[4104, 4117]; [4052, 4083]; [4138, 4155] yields 2.5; 10.7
